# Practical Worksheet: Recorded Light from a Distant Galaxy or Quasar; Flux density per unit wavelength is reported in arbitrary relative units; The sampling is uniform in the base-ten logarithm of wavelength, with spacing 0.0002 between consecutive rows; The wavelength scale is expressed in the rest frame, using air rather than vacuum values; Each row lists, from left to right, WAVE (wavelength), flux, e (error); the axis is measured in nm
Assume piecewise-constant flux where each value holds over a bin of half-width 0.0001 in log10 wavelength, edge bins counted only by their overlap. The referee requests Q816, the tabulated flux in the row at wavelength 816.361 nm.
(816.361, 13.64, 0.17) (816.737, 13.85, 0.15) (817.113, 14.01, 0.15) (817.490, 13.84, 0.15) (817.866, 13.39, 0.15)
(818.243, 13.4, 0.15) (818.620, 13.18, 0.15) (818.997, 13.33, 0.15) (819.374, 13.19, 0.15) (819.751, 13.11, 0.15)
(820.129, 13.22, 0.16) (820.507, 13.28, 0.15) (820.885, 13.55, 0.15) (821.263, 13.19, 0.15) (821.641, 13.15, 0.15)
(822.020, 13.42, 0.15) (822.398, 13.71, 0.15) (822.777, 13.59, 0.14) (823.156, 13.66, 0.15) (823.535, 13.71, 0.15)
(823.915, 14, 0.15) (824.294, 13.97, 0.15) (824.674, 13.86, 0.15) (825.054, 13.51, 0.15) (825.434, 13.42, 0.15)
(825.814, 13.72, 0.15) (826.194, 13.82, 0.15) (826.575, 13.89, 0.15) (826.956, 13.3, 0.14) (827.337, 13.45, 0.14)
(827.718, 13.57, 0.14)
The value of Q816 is 13.64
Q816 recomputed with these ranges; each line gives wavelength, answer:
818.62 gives 13.18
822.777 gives 13.59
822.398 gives 13.71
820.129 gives 13.22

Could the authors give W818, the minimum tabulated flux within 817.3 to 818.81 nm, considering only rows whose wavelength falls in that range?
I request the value 13.18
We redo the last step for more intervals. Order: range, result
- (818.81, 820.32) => 13.11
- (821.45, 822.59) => 13.15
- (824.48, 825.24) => 13.51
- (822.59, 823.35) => 13.59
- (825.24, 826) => 13.42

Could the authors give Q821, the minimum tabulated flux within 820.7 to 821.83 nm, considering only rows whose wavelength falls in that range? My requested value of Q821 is 13.15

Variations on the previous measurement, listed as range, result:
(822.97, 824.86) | 13.66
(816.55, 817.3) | 13.85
